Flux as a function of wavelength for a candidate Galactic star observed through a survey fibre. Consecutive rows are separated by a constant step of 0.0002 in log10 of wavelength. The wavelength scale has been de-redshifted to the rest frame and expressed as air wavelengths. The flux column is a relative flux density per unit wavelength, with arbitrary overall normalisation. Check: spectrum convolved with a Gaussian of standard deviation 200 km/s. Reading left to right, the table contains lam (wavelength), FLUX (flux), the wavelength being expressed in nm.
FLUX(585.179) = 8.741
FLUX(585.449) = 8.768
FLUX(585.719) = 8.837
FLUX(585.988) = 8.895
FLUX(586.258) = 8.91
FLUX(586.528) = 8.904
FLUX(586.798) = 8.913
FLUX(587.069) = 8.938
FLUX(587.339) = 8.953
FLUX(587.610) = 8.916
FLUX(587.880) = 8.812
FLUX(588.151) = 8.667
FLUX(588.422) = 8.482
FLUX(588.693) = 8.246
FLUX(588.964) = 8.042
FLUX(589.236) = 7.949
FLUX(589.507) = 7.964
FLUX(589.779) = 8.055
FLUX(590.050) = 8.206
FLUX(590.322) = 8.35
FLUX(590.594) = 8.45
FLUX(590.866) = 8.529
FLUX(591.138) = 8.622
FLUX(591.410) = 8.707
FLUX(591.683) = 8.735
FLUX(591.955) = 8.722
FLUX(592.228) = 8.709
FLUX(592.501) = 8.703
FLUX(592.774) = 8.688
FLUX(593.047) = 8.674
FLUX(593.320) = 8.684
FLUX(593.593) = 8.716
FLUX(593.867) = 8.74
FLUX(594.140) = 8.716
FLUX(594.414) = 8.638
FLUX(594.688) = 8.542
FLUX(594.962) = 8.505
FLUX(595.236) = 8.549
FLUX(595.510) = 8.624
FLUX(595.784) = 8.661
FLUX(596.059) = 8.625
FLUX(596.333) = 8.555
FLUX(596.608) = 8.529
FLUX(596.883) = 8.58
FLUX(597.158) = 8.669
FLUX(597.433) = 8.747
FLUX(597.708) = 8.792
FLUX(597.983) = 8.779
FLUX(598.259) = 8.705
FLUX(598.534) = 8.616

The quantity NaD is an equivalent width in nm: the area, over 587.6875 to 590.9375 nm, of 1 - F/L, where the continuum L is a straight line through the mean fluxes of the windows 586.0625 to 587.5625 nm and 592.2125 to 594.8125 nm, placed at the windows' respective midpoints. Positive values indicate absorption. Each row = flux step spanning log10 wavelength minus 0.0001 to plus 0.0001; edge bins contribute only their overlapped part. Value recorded 0.19 nm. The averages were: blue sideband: 8.92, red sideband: 8.68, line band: 8.32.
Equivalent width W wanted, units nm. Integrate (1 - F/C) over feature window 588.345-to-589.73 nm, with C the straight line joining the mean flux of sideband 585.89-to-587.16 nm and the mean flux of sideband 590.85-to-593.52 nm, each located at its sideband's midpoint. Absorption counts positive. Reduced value 0.11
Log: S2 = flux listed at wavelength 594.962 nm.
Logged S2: 8.505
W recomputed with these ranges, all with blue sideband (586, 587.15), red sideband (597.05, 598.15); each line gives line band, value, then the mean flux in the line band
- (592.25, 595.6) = 0.057 nm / 8.65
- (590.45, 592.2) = 0.041 nm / 8.63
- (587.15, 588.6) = 0.022 nm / 8.76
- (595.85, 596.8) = 0.021 nm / 8.57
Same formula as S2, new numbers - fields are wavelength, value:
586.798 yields 8.913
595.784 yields 8.661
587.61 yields 8.916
